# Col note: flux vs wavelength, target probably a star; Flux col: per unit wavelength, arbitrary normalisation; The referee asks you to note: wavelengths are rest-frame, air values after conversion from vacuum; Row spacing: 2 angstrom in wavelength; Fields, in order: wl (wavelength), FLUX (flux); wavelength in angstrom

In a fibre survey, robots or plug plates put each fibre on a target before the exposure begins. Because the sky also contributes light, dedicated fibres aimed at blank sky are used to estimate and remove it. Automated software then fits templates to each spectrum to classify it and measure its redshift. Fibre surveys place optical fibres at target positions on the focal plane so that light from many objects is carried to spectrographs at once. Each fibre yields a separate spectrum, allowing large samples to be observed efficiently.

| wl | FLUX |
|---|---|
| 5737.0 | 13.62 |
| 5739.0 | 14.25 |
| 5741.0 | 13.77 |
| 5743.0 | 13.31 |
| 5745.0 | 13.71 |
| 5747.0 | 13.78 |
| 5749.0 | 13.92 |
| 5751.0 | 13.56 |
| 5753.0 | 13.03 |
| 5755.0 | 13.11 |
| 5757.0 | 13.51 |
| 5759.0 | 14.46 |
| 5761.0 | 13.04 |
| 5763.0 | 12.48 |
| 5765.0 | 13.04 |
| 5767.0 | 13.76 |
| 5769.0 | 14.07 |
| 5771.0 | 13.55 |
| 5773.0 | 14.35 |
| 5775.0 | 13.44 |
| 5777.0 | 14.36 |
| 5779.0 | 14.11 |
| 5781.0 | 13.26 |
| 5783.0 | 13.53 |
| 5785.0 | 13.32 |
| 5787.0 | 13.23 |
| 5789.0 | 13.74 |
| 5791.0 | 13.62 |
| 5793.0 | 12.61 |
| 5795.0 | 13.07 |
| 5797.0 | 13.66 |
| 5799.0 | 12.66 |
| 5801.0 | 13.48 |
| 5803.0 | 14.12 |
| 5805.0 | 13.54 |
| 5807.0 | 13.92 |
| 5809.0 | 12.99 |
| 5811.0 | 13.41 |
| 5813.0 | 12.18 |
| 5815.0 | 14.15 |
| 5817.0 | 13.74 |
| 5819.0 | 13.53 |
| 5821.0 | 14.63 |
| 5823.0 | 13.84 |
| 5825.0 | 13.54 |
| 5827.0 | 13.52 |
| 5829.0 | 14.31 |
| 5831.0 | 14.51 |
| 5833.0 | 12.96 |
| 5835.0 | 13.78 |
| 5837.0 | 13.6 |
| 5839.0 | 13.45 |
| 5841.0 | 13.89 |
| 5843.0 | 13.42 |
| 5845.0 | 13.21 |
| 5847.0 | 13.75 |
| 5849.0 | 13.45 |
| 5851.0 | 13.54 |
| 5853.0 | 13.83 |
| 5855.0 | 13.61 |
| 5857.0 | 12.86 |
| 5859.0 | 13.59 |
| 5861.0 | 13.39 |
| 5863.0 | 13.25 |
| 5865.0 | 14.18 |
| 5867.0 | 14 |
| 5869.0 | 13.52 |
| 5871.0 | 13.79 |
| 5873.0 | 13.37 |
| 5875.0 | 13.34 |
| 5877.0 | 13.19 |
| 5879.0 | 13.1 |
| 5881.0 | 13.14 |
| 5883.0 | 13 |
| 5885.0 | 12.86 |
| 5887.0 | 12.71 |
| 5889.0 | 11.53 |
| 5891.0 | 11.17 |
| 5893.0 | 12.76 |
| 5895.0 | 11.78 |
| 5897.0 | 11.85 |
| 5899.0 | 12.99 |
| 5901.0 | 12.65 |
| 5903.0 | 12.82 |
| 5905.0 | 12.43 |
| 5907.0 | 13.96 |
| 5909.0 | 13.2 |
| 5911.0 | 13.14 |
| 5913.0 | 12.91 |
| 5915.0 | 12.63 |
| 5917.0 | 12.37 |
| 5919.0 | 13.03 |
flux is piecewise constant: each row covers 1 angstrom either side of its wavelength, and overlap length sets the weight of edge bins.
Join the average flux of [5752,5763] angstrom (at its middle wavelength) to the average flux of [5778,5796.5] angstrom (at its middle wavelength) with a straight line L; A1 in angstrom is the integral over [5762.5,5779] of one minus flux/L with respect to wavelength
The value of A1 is -0.4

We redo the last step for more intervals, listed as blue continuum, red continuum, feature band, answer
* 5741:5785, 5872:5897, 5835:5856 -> -1.1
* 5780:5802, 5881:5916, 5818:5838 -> -1.2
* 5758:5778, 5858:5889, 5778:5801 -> 0.4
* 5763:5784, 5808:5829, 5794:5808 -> 0.1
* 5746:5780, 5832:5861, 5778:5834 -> 0.1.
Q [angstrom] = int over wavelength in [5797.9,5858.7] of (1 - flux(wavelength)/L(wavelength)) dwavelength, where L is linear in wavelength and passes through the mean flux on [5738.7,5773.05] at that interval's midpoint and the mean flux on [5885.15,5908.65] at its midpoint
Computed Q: -2.75 angstrom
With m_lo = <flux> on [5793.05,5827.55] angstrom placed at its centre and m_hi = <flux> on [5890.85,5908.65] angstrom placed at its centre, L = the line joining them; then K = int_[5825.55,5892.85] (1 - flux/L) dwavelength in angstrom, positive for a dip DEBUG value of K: -1.8 angstrom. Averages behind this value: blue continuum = 13.5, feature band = 13.4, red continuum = 12.6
